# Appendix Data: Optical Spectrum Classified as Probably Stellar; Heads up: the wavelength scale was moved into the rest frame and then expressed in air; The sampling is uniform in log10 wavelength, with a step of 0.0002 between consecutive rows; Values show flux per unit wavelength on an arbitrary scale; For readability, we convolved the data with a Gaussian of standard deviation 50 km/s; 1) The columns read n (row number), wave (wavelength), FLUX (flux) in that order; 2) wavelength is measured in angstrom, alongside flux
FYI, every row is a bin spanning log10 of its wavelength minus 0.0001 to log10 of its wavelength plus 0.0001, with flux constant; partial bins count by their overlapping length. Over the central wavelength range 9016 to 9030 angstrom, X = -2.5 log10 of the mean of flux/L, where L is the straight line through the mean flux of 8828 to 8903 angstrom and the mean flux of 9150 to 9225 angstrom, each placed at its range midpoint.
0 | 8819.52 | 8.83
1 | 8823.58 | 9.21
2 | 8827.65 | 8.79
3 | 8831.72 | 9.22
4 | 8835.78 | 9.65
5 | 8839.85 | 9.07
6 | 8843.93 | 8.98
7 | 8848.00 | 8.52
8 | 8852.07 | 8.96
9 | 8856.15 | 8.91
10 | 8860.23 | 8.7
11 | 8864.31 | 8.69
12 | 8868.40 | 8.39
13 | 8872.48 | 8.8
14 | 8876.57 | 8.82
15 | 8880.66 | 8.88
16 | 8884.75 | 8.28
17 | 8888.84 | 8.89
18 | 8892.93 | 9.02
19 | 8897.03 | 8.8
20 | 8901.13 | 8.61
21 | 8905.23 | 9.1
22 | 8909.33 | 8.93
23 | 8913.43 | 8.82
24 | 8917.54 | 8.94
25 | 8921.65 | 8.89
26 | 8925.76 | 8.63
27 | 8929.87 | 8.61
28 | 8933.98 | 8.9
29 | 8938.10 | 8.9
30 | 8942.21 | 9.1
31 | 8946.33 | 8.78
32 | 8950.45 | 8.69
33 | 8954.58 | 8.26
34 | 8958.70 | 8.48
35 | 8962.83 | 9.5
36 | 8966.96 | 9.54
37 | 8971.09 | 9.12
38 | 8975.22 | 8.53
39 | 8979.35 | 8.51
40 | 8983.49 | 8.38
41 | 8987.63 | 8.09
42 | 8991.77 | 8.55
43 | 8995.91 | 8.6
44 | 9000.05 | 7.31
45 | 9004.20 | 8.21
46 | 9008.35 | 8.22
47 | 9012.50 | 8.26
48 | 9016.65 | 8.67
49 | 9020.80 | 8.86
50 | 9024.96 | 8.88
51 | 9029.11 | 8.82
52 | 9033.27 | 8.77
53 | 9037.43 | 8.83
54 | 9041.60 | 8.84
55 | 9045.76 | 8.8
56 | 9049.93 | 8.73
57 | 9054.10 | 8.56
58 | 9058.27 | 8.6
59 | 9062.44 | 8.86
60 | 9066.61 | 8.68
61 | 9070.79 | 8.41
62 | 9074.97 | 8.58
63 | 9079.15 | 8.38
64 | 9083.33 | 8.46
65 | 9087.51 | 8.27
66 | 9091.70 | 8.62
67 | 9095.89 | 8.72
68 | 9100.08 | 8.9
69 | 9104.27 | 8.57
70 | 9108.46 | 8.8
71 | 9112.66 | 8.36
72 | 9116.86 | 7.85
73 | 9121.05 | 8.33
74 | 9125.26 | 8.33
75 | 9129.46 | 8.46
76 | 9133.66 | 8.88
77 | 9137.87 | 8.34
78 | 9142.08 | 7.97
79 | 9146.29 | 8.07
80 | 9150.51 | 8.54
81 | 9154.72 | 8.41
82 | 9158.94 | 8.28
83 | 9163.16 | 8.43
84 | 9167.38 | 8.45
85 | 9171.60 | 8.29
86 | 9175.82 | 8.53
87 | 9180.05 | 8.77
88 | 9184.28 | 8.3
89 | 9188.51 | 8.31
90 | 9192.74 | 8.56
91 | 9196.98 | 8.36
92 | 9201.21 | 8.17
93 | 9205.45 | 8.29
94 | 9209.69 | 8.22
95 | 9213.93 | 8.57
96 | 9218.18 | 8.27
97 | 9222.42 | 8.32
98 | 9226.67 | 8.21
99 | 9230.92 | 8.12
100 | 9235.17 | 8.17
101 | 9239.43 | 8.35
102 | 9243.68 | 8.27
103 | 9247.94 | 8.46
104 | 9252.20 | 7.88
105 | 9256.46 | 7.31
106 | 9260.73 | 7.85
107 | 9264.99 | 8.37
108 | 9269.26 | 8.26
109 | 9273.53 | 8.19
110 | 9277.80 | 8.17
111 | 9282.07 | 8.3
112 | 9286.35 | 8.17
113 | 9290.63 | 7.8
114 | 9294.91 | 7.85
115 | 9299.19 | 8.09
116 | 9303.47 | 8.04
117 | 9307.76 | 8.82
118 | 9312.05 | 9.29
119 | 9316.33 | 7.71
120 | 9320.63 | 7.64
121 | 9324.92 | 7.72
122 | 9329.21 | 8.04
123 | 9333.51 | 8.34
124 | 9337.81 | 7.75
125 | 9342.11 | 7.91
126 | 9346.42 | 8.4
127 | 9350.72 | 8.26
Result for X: -0.025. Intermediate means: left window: 8.84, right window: 8.39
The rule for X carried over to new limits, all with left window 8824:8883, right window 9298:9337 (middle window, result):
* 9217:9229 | 0.007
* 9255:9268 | 0.049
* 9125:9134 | -0.011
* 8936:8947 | -0.024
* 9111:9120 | 0.047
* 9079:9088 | 0.018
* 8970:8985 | 0.011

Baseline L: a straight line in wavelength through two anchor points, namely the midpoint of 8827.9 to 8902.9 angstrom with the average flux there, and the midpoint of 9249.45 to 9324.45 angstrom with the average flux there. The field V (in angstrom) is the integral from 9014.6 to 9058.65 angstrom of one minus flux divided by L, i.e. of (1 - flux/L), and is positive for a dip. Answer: -1.2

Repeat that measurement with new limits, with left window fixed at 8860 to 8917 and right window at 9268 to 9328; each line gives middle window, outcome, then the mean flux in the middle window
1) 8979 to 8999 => 0.60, 8.36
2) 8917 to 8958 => -0.26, 8.75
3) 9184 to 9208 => -0.09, 8.33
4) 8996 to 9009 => 0.93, 7.98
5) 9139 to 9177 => 0.15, 8.33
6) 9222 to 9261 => 0.64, 8.09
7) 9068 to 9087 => 0.07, 8.45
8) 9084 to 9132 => -0.23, 8.48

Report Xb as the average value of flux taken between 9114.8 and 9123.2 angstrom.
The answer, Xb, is 8.09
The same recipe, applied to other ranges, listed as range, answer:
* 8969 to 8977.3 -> 8.83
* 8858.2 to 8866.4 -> 8.69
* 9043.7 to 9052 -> 8.76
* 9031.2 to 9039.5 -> 8.8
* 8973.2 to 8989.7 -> 8.38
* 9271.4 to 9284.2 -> 8.22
